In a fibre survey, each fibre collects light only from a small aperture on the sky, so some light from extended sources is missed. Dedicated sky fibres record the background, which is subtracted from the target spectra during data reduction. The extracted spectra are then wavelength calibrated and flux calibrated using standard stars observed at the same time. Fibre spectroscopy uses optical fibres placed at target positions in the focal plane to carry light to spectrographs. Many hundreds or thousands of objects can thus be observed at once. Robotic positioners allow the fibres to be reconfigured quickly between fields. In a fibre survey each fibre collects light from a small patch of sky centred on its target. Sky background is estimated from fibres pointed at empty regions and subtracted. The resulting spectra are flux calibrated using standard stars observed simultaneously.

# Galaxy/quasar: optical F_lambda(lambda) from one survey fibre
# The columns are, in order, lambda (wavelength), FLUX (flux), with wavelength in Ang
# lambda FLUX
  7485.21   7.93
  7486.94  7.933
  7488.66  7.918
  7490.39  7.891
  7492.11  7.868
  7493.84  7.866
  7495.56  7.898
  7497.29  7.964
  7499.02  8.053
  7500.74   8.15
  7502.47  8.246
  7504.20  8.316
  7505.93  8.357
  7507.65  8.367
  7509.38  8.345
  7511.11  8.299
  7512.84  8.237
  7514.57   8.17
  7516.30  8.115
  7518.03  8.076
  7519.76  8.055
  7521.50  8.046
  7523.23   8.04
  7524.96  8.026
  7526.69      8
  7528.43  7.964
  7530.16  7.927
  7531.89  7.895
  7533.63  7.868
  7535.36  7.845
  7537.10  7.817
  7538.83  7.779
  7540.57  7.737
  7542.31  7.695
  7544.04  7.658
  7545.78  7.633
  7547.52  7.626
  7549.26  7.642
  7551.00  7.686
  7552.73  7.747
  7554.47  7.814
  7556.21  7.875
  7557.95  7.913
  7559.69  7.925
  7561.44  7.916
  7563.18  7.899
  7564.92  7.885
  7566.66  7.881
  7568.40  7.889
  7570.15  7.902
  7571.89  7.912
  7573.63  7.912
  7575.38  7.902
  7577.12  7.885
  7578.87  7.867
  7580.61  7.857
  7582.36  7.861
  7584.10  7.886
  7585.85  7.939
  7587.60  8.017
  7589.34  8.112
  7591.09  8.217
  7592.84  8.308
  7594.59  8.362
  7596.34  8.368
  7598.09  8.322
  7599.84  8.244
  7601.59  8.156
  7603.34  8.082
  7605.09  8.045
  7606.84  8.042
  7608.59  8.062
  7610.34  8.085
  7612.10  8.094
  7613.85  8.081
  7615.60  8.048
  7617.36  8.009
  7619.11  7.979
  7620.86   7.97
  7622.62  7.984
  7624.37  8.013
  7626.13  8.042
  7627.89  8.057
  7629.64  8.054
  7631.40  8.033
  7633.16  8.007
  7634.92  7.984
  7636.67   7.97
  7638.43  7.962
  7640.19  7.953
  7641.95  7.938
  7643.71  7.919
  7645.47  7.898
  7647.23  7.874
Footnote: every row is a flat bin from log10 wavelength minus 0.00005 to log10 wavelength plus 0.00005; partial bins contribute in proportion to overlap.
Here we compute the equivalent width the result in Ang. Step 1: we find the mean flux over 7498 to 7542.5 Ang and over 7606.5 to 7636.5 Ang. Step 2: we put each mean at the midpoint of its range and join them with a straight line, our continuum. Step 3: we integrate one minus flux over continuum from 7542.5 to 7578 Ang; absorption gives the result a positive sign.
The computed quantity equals 1.0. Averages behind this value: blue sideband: 8.06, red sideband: 8.03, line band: 7.82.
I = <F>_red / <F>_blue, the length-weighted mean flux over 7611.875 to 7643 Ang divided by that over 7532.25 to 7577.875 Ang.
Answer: 1.0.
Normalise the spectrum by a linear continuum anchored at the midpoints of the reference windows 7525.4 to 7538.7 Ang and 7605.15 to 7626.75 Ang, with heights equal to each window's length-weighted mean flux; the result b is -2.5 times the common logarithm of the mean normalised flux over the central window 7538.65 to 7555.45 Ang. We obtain 0.03 mag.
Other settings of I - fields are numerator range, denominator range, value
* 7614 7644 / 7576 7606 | 0.99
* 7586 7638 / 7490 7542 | 1.01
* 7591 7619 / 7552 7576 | 1.03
